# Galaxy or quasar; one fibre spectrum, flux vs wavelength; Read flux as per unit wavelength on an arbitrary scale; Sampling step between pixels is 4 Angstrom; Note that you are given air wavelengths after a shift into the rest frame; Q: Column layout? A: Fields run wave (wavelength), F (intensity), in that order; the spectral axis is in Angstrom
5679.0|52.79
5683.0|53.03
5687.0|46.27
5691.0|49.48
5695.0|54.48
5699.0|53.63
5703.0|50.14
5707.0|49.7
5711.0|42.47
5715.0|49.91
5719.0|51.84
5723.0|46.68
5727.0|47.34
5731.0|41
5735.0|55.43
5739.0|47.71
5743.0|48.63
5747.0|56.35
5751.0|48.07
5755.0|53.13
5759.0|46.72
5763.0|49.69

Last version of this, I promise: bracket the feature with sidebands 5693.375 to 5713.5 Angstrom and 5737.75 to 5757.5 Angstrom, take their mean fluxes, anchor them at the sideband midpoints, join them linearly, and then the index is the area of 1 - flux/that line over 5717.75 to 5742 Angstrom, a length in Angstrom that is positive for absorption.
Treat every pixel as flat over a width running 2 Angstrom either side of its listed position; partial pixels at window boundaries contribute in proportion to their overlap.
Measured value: 1.07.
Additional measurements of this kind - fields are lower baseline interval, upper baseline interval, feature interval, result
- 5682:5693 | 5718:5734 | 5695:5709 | -0.9 Angstrom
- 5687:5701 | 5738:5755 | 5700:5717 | 1.0 Angstrom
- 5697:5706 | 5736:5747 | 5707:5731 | 1.8 Angstrom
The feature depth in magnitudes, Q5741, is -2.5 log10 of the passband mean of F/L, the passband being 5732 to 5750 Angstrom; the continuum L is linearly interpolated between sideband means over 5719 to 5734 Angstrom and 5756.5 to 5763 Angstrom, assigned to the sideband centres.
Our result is -0.09 mag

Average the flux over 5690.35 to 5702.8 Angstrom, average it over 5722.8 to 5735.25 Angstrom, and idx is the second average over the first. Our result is 0.89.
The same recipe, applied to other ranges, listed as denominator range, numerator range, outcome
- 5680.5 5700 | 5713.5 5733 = 0.92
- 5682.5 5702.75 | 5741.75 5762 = 0.99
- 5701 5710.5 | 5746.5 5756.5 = 1.06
